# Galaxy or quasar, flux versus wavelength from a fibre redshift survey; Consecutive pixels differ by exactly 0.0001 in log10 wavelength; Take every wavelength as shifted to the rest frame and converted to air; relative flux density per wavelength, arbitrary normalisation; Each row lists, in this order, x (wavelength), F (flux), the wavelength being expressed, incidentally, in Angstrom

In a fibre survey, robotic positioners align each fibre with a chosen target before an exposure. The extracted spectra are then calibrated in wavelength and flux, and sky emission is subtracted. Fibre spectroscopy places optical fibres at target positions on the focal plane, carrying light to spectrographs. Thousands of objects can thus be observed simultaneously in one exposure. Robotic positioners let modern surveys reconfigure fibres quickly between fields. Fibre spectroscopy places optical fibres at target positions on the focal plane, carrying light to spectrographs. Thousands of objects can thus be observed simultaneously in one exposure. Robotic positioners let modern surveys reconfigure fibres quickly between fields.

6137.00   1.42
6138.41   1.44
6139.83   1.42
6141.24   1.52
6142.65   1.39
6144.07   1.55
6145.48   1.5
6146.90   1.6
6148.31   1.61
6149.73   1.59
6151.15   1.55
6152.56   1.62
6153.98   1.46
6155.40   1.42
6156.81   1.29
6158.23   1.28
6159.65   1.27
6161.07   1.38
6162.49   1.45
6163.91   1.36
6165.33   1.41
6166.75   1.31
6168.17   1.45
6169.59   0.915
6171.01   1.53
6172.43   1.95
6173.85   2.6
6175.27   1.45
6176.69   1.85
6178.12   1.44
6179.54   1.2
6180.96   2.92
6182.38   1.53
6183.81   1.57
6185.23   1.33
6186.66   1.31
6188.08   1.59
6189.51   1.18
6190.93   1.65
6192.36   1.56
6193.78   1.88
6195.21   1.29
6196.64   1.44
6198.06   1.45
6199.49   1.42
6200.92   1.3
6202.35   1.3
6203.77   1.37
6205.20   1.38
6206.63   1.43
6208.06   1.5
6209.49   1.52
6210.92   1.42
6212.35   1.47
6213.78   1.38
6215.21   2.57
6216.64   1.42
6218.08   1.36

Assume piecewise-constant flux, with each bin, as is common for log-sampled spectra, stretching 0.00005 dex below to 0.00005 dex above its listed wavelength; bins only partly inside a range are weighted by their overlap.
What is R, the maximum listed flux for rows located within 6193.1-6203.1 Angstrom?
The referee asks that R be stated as 1.88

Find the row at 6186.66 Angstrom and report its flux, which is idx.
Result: 1.31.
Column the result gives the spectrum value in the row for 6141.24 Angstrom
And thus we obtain 1.52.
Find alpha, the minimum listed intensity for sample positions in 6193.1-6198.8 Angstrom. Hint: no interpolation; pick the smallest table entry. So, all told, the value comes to 1.29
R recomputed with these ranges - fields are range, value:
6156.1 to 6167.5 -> 1.45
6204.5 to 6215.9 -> 2.57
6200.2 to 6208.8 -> 1.5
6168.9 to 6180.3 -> 2.6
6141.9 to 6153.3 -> 1.62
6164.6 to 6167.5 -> 1.41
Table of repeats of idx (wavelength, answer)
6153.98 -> 1.46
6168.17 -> 1.45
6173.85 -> 2.6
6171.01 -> 1.53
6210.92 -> 1.42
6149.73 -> 1.59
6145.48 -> 1.5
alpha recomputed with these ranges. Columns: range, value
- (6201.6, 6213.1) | 1.3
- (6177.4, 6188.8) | 1.2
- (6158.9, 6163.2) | 1.27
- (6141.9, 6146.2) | 1.39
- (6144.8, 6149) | 1.5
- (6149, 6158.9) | 1.28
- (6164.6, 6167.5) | 1.31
